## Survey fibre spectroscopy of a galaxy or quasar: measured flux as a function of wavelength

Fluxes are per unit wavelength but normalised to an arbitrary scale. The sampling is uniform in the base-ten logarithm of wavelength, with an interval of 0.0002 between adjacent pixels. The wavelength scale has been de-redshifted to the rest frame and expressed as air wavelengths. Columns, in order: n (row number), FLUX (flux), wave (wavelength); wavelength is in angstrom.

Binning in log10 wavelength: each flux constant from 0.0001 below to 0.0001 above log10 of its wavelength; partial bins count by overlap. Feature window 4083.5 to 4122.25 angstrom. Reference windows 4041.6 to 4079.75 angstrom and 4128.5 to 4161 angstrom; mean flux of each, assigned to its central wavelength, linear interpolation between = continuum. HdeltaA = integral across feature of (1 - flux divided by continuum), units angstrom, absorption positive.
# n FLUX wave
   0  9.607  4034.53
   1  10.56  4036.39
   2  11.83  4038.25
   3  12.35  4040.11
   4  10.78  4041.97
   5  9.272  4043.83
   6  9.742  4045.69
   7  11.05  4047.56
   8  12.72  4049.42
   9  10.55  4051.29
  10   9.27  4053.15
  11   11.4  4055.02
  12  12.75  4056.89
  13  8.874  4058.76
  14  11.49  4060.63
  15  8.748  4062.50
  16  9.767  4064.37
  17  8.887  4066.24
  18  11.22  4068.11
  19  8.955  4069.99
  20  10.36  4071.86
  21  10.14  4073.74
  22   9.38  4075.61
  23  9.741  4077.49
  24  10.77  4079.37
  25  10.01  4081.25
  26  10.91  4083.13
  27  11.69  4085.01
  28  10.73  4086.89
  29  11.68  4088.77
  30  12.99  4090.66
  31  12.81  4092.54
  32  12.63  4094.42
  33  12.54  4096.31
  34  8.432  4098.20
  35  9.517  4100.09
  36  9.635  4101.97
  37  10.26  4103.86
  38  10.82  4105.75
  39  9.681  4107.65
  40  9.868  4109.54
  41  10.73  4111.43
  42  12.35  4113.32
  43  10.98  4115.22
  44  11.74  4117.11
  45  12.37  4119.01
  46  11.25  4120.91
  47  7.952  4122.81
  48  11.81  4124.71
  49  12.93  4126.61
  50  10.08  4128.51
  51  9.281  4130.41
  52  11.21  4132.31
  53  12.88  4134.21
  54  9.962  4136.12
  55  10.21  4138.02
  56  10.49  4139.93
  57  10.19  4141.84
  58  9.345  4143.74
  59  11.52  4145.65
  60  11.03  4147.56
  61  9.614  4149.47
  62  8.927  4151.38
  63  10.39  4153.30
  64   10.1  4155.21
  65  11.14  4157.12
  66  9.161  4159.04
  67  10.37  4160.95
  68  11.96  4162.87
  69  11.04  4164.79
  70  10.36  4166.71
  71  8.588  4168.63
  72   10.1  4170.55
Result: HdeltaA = -3.0 angstrom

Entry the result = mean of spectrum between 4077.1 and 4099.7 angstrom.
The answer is 11.2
